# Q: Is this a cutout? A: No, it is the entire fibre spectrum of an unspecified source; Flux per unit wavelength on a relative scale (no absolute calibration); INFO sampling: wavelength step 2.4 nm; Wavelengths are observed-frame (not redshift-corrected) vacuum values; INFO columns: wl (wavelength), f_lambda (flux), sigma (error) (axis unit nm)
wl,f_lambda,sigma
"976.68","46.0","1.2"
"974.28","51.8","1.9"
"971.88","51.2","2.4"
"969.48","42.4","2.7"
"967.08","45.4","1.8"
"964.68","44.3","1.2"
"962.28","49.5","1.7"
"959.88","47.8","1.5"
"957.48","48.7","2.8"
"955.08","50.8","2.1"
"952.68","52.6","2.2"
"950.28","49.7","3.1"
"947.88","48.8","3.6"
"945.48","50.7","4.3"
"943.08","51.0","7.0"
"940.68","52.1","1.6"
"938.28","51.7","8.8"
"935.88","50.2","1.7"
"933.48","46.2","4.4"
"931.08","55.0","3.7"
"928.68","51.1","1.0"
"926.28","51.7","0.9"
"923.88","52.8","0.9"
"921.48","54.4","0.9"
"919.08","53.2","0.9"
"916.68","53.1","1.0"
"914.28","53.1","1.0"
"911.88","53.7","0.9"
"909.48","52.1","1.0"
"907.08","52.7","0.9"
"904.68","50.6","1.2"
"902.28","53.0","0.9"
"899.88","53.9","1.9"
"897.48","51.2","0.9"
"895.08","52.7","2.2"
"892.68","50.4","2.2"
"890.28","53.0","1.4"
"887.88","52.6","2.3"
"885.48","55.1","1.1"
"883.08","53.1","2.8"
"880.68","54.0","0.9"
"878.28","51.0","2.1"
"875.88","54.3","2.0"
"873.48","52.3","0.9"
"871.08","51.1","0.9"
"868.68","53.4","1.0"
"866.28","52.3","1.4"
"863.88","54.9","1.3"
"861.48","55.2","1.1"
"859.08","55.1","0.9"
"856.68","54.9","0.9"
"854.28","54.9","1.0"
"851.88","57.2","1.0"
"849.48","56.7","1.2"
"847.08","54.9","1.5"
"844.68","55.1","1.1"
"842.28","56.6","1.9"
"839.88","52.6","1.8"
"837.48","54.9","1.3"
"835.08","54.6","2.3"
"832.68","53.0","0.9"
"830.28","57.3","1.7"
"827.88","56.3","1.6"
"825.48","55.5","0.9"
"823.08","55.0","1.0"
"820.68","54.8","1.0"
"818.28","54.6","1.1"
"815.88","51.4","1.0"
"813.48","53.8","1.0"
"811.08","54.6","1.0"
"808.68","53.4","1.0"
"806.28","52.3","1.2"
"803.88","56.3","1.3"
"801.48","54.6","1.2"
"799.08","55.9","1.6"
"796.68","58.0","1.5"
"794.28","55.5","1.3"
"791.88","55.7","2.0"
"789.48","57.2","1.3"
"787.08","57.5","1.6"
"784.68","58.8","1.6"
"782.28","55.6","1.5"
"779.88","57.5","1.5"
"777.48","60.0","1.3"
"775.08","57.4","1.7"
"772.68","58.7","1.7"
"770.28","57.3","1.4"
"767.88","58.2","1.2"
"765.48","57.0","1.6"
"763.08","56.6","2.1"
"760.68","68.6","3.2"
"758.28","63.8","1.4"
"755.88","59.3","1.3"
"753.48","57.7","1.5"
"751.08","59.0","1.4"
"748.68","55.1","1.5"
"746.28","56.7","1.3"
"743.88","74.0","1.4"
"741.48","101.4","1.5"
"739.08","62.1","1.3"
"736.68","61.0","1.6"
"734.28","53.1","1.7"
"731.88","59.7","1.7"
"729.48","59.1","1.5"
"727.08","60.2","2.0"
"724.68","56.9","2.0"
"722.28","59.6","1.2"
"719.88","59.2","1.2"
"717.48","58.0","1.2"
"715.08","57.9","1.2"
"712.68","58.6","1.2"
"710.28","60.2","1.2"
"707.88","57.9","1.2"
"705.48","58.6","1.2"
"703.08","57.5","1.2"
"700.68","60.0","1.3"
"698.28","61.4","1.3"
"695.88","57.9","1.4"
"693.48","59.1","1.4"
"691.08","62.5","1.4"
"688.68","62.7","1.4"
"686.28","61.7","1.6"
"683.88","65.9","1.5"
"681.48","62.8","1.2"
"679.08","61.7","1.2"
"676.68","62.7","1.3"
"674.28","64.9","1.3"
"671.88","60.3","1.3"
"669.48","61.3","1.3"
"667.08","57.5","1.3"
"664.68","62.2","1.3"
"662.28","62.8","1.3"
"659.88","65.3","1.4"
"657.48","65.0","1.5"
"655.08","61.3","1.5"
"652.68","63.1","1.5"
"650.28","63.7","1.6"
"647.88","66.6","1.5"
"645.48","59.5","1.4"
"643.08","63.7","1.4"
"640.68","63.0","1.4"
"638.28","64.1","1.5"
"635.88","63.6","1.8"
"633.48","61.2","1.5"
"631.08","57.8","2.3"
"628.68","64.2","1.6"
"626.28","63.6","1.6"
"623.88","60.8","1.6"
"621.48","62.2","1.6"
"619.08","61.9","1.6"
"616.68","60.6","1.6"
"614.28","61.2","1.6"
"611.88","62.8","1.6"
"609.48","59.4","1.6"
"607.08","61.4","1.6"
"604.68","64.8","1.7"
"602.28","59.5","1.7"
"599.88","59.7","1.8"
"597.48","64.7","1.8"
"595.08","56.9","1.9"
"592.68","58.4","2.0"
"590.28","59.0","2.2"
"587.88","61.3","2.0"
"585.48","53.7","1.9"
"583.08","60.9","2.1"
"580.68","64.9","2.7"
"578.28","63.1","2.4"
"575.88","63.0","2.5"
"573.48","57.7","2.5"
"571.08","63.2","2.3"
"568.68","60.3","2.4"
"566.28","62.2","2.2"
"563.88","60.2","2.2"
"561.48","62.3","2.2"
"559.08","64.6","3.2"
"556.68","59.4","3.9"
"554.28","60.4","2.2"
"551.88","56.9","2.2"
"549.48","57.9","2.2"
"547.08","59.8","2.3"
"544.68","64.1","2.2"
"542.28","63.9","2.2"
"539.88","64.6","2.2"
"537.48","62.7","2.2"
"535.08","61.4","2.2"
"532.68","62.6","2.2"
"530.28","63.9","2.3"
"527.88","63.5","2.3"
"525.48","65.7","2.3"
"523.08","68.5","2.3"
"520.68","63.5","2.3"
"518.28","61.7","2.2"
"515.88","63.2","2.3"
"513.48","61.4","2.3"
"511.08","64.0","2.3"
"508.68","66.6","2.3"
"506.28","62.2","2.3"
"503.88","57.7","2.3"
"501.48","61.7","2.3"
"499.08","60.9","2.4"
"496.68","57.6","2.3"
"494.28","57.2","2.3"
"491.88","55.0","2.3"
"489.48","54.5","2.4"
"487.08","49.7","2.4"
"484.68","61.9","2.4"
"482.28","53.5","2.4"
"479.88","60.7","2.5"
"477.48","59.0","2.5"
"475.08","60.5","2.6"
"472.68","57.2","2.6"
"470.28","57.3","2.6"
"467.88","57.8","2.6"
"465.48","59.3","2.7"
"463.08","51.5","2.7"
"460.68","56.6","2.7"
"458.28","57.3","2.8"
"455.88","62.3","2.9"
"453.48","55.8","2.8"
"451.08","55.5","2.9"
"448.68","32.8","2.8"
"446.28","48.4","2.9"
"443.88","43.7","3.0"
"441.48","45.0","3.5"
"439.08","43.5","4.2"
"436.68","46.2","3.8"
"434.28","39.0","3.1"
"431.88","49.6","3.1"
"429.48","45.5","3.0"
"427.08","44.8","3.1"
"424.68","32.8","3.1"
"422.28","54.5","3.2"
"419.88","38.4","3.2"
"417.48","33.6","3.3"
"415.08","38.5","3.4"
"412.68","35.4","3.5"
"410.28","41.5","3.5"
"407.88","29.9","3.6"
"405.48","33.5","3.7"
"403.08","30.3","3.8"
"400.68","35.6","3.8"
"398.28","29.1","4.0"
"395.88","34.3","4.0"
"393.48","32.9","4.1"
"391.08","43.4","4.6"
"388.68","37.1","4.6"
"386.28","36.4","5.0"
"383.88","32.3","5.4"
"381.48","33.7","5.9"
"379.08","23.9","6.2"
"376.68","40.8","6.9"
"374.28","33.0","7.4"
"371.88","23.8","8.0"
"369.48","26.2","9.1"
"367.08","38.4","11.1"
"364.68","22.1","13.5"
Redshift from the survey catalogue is 0.13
